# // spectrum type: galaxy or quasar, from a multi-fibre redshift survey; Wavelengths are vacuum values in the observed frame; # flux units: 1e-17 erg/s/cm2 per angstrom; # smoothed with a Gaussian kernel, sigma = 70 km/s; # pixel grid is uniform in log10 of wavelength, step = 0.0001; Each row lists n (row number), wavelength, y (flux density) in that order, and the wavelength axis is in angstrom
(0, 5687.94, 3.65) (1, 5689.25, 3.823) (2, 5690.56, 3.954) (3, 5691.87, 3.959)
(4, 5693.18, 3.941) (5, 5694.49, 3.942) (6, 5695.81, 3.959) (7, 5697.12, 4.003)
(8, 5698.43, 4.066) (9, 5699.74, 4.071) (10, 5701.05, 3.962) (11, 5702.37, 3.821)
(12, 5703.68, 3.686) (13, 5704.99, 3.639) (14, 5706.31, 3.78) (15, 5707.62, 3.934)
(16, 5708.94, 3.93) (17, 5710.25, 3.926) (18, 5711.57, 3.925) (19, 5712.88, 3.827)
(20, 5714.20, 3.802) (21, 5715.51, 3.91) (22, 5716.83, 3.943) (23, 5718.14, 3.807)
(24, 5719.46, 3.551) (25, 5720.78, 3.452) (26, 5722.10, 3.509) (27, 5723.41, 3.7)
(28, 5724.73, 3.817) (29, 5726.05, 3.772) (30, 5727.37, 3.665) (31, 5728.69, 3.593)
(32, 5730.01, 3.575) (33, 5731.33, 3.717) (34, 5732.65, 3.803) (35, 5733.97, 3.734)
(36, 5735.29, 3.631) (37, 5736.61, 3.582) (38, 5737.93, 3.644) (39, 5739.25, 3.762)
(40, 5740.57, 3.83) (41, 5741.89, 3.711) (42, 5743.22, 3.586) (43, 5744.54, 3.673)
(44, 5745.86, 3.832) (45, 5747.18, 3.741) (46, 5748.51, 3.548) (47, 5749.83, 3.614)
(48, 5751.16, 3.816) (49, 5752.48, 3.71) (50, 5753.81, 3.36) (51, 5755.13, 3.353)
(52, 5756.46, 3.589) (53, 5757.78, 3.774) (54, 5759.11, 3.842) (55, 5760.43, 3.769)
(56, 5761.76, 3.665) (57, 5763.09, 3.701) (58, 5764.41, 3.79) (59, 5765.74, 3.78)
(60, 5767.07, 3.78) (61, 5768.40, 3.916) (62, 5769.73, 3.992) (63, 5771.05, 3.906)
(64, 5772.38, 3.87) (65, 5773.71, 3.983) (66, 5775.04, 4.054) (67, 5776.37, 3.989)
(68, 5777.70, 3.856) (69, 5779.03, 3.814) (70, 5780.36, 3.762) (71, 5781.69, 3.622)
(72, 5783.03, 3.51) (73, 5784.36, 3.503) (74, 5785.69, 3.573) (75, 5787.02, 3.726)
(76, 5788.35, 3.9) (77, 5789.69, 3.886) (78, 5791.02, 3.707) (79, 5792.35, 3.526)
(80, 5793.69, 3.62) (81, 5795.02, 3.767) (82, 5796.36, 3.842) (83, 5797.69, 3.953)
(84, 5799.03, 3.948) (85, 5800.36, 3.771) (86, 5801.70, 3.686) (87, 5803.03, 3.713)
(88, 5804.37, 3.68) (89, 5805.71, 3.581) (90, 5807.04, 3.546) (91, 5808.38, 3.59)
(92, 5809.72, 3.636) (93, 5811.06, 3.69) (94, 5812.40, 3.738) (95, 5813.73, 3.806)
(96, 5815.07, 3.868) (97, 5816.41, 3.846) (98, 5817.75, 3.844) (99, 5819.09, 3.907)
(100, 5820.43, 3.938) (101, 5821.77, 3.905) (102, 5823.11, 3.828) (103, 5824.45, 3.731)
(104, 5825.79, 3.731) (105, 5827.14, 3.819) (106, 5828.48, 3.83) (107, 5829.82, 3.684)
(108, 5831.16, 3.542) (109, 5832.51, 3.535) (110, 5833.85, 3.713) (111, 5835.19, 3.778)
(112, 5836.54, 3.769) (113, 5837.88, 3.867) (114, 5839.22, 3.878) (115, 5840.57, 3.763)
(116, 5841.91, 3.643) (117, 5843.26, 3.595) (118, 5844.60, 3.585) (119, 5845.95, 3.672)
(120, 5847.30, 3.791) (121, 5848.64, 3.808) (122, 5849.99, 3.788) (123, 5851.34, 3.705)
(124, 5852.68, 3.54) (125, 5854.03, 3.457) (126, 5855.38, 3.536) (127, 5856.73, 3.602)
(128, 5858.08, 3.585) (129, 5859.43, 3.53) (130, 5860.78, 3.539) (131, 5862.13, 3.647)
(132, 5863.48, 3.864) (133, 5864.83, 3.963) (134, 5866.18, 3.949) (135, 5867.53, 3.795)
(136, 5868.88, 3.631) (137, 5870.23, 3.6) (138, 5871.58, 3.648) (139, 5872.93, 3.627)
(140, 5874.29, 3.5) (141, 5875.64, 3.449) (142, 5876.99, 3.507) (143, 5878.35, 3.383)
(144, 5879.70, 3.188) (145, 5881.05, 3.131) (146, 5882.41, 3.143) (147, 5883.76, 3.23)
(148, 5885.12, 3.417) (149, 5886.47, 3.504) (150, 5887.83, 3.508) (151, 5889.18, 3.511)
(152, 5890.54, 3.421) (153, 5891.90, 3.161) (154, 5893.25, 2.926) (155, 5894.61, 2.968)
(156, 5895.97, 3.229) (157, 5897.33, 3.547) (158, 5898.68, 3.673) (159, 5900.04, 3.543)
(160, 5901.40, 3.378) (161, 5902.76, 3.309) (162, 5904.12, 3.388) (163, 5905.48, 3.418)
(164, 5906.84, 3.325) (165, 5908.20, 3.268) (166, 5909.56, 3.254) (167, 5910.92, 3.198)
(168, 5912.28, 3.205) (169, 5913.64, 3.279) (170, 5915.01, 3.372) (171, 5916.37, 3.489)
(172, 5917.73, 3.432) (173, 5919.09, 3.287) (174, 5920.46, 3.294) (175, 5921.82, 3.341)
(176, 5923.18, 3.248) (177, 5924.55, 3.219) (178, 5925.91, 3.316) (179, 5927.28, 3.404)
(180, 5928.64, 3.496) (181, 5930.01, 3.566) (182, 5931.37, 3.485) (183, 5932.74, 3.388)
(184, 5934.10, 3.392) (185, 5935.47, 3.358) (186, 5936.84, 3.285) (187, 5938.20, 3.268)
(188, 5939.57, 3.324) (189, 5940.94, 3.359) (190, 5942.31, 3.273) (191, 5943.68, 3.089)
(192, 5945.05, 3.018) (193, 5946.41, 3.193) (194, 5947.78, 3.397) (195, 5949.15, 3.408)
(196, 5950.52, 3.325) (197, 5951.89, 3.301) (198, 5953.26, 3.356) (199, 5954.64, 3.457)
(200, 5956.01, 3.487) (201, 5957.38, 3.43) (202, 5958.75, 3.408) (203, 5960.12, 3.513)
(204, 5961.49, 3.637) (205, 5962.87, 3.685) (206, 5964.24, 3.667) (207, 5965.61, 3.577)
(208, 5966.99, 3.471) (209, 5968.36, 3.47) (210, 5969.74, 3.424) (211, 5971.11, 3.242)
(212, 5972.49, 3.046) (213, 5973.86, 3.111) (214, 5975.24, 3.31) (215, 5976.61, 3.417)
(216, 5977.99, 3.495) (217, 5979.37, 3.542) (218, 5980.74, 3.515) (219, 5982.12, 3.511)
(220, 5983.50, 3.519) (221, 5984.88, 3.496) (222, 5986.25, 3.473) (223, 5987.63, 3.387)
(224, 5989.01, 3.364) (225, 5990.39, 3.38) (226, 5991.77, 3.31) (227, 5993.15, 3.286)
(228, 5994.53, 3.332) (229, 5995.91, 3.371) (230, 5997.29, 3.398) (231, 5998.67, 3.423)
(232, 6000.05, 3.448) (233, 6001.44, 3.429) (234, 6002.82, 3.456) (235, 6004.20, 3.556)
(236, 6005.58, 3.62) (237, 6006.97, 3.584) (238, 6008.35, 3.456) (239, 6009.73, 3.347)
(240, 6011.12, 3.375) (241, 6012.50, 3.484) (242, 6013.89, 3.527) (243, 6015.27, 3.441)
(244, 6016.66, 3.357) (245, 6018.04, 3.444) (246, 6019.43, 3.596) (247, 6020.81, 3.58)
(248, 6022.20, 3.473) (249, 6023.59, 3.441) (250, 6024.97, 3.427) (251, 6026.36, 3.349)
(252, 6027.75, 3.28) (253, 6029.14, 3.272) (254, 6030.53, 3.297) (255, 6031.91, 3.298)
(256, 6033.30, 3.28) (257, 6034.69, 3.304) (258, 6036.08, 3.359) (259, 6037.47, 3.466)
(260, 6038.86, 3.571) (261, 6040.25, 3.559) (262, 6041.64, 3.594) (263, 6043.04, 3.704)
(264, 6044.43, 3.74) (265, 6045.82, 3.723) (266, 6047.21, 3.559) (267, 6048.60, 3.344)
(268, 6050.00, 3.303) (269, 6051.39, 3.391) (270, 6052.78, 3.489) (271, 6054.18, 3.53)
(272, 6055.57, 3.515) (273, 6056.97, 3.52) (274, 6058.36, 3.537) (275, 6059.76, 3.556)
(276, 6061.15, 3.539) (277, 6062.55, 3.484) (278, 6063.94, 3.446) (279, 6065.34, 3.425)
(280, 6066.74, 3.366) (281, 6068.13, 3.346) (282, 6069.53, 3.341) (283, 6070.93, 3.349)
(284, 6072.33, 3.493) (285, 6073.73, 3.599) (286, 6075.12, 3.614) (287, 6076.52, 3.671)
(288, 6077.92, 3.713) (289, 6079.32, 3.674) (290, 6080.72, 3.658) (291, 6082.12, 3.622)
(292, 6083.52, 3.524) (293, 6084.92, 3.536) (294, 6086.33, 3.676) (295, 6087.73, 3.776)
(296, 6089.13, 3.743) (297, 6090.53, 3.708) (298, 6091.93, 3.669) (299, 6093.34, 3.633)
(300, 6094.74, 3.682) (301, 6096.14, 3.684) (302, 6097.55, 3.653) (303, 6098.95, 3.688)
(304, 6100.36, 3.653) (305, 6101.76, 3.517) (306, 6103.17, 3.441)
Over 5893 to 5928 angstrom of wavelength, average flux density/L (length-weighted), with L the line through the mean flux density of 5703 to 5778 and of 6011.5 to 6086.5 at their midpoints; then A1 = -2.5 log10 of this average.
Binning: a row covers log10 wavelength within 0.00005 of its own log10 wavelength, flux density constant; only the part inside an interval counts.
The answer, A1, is 0.09 mag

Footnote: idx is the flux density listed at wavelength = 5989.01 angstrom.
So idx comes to 3.364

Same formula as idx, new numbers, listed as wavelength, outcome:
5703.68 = 3.686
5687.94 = 3.65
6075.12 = 3.614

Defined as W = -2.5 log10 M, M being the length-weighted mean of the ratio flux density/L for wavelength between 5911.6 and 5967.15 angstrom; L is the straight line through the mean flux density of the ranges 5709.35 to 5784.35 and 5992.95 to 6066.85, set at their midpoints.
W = 0.05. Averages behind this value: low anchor 3.74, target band 3.38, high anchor 3.46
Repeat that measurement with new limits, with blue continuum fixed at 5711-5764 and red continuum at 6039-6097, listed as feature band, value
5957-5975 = 0.05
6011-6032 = 0.05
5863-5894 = 0.05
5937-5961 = 0.09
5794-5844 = -0.03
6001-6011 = 0.03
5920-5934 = 0.07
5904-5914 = 0.11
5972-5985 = 0.06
